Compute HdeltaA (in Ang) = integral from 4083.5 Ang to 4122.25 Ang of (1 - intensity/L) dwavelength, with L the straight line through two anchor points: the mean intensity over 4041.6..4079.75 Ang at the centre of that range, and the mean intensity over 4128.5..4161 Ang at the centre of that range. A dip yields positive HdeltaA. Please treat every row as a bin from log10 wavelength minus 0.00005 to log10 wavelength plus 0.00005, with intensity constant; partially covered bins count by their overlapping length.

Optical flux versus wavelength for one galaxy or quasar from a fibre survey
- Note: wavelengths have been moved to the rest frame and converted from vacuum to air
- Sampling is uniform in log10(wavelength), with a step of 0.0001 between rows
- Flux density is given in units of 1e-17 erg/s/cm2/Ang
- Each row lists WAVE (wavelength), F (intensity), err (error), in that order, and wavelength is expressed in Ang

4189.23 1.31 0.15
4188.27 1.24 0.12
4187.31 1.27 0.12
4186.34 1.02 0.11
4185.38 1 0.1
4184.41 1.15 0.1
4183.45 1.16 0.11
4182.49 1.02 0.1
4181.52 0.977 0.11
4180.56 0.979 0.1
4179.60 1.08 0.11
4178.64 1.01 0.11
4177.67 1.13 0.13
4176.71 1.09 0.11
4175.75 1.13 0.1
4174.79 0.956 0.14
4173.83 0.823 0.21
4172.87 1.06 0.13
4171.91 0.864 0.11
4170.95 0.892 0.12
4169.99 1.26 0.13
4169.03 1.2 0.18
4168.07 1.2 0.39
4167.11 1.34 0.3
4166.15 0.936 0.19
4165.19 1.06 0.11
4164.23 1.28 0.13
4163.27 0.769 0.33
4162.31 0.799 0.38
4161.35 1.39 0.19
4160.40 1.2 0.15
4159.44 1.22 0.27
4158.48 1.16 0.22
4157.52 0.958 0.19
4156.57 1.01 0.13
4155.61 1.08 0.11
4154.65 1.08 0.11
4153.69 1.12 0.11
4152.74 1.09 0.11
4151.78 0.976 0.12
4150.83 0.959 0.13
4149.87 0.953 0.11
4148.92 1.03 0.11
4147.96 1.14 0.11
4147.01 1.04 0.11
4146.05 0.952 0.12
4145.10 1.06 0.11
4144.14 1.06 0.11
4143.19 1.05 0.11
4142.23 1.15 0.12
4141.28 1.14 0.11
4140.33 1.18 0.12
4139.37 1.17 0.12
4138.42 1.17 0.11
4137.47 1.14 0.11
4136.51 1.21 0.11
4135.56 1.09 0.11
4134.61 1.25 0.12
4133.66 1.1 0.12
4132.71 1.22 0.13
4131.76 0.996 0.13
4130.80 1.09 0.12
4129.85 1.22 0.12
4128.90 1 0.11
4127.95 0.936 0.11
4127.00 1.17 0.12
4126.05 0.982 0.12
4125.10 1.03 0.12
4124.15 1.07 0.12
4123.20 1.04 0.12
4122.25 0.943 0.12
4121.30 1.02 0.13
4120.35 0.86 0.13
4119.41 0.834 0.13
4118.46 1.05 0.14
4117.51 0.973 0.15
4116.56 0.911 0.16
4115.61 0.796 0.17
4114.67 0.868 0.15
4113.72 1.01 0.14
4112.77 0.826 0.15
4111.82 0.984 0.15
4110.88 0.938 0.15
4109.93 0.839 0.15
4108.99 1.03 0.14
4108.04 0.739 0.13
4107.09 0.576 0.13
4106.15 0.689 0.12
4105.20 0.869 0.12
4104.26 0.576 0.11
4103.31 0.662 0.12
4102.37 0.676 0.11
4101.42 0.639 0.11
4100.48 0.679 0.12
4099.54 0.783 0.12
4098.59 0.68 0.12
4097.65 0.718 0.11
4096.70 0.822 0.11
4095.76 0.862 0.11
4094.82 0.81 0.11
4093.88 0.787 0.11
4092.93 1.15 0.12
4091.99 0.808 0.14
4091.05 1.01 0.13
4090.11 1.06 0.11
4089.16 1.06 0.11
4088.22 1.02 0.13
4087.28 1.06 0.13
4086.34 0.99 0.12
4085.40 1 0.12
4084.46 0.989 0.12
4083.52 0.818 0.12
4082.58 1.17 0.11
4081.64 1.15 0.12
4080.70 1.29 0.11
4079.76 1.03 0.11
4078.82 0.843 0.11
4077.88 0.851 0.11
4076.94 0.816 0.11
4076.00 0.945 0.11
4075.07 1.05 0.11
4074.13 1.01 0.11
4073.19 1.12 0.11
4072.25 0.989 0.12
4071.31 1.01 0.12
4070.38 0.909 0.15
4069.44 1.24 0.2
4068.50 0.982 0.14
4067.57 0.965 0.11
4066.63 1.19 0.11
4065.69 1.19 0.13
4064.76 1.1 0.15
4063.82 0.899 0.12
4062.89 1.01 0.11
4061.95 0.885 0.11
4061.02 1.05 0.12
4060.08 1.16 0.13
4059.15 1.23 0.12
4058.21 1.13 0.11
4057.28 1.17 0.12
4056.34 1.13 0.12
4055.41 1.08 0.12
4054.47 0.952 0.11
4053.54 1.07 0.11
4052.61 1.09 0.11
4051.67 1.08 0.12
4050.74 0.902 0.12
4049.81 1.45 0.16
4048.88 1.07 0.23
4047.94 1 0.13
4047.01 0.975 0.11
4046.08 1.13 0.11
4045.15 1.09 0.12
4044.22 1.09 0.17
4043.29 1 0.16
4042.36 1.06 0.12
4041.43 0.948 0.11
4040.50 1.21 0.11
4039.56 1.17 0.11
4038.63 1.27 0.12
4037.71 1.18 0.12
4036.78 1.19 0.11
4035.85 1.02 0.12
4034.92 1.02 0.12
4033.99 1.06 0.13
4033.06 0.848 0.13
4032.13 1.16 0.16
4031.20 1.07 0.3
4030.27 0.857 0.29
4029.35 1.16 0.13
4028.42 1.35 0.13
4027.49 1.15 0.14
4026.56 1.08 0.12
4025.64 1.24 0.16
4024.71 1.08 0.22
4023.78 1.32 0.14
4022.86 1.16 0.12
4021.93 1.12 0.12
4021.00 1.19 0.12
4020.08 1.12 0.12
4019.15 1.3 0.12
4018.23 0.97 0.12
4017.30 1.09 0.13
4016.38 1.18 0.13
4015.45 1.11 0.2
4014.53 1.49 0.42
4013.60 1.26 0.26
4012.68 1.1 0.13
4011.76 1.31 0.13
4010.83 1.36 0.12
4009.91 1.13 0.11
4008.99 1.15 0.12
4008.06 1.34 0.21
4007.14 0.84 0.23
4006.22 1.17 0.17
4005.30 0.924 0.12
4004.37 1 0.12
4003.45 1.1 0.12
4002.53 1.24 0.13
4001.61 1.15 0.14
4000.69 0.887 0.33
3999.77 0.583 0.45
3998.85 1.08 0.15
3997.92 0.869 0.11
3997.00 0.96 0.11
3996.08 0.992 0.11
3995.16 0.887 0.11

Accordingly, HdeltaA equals 7.43 Ang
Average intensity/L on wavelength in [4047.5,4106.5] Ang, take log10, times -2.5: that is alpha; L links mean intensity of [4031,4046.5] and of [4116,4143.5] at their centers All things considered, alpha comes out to 0.11 mag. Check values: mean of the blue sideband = 1.09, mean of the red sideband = 1.07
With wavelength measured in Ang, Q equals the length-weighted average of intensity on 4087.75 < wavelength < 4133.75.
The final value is 0.905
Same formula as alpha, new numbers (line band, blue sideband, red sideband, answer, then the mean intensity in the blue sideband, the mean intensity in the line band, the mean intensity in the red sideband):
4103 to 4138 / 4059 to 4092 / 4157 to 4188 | 0.09 mag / 1.03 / 0.962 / 1.08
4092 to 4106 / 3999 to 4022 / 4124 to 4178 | 0.39 mag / 1.12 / 0.765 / 1.08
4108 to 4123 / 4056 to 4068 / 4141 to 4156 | 0.16 mag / 1.08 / 0.921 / 1.05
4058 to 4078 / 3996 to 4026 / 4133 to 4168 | 0.07 mag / 1.12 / 1.04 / 1.09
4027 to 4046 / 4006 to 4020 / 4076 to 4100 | 0.01 mag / 1.19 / 1.1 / 0.943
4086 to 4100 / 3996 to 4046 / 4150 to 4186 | 0.20 mag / 1.11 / 0.907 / 1.06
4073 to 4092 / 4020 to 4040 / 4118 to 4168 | 0.10 mag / 1.13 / 1.01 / 1.07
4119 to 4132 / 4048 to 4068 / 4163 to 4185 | 0.06 mag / 1.08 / 1.01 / 1.06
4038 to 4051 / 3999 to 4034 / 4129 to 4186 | 0.01 mag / 1.12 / 1.1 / 1.08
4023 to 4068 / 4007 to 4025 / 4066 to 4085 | 0.01 mag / 1.19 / 1.09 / 1.02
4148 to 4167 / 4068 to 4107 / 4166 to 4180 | -0.02 mag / 0.914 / 1.06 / 1.07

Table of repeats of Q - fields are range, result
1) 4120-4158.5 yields 1.07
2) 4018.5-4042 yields 1.13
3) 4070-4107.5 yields 0.9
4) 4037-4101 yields 1.02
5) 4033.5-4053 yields 1.1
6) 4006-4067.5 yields 1.12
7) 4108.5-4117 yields 0.911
